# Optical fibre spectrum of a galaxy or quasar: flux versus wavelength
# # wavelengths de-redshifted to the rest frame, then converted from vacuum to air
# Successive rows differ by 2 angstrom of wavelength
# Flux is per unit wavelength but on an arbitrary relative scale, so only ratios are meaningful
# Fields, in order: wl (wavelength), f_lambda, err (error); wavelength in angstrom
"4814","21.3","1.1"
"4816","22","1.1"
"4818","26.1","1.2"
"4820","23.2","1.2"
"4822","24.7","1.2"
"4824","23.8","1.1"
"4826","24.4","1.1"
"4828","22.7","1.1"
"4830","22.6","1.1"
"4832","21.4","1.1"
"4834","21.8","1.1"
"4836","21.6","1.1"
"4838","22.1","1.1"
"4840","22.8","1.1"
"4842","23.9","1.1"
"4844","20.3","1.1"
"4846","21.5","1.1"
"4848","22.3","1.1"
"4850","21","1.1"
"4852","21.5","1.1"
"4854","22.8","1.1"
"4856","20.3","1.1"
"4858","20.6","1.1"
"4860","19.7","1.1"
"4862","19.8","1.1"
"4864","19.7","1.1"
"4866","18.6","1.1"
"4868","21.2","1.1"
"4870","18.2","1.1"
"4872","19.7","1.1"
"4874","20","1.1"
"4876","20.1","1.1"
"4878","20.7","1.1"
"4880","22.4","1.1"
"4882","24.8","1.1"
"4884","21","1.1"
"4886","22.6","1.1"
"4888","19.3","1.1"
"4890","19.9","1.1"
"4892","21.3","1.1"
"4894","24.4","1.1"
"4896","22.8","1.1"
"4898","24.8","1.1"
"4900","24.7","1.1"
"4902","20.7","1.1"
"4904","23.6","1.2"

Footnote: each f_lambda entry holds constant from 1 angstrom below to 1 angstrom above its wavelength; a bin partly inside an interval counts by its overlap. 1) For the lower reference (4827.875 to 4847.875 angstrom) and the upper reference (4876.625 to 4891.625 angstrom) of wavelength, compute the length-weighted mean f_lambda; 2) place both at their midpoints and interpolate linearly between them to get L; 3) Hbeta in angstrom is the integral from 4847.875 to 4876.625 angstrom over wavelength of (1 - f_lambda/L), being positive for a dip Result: 1.91 angstrom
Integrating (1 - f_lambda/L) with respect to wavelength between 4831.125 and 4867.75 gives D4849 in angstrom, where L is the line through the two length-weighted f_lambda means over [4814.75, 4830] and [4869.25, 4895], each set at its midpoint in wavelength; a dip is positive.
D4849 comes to 2.2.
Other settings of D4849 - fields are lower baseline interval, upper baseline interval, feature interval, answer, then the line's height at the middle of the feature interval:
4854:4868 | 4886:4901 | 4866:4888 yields 0.4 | 21.3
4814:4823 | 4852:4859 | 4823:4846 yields 0.2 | 22.6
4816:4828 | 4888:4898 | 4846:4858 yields 0.9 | 23.2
